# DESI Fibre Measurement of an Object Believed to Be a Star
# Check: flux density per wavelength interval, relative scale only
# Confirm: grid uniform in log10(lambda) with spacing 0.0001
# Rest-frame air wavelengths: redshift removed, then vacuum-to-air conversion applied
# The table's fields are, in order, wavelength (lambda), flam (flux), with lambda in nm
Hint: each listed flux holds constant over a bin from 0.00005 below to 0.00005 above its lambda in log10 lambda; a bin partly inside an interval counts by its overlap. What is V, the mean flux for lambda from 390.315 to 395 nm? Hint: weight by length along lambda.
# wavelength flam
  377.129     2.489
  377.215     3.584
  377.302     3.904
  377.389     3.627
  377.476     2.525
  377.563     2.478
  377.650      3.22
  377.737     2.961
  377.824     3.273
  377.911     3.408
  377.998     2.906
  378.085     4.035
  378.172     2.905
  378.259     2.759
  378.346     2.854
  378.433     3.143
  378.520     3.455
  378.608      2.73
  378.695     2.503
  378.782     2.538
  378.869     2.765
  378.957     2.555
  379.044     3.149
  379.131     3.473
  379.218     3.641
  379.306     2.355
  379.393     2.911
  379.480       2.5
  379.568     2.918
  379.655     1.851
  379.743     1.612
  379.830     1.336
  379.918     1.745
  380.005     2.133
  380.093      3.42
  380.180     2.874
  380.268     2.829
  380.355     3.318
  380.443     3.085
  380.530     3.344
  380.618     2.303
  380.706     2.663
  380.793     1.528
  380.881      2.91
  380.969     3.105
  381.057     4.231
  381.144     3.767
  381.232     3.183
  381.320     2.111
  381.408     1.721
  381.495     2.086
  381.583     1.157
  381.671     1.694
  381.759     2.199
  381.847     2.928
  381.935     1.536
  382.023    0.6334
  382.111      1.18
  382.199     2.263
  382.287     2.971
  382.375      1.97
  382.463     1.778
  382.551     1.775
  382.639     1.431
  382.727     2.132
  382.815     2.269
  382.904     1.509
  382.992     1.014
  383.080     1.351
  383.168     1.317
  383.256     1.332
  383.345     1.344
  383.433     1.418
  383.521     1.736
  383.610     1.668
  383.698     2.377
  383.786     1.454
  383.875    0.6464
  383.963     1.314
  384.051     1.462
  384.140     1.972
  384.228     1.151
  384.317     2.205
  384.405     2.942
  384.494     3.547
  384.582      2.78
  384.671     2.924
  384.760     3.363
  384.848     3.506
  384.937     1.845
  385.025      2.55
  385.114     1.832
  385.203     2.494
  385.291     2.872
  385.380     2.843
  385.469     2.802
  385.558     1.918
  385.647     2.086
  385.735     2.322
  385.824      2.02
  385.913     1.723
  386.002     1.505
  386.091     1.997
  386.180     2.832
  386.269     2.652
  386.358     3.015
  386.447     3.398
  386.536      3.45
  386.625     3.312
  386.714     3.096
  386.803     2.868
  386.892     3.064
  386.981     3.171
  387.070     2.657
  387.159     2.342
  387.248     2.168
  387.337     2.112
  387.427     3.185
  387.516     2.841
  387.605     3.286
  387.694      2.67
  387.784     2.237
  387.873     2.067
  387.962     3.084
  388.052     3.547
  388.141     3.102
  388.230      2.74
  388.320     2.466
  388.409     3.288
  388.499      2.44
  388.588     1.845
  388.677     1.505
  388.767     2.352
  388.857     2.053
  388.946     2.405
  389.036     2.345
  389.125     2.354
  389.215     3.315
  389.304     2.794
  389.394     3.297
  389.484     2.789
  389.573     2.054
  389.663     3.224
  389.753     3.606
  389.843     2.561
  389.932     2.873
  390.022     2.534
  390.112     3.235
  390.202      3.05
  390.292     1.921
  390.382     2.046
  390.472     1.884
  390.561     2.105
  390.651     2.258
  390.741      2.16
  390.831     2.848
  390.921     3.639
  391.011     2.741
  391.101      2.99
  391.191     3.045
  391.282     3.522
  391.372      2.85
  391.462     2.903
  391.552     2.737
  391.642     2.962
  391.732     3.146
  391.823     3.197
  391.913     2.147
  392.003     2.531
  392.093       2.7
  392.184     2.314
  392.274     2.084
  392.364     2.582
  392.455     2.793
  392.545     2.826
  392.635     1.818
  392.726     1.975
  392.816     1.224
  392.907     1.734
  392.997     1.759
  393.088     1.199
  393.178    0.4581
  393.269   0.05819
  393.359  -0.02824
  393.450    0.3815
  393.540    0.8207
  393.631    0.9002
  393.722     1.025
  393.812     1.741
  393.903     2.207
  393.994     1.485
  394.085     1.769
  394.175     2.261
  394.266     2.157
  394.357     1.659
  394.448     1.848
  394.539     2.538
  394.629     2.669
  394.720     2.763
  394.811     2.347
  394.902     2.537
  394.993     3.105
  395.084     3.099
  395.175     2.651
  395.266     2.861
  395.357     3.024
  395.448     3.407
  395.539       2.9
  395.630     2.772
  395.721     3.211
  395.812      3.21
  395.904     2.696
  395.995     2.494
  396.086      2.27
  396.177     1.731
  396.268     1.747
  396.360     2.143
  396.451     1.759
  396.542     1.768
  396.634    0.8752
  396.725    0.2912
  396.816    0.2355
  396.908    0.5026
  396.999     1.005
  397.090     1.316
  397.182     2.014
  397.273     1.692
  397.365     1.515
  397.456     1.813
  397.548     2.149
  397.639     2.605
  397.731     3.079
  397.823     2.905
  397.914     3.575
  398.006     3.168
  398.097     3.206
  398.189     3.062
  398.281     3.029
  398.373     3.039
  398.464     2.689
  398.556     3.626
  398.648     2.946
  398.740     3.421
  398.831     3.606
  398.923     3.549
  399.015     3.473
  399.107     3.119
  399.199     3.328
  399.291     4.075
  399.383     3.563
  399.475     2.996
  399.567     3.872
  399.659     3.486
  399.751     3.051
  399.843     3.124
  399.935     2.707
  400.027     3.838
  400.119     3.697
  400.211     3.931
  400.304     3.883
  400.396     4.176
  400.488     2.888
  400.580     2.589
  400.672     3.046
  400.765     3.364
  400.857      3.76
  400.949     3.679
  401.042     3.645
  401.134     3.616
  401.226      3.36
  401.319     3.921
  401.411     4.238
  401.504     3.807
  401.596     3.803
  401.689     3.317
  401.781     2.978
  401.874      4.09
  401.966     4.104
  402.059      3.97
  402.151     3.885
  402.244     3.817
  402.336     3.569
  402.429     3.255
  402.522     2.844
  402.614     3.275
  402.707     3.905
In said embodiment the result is 2.13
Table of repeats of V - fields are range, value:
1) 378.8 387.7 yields 2.36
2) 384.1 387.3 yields 2.59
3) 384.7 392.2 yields 2.66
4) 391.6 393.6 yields 1.84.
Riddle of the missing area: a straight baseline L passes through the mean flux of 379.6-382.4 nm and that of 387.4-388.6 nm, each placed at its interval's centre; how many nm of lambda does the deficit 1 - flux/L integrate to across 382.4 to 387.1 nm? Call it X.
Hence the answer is 0.69 nm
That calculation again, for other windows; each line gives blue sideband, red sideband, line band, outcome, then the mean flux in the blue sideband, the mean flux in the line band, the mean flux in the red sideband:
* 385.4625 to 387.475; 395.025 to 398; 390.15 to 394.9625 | 0.43 nm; 2.59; 2.14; 2.18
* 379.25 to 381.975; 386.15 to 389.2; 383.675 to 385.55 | 0.22 nm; 2.5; 2.32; 2.71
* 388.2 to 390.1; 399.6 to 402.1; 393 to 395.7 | 0.97 nm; 2.62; 1.96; 3.56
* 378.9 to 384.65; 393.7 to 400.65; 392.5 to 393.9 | 0.72 nm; 2.2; 1.22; 2.62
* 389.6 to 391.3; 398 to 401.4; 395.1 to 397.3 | 0.77 nm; 2.73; 2.04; 3.4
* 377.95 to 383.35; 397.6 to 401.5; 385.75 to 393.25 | 0.77 nm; 2.41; 2.56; 3.39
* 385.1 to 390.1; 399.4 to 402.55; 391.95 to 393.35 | 0.54 nm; 2.64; 1.82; 3.54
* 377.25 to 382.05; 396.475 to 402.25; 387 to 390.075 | 0.21 nm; 2.71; 2.66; 3.02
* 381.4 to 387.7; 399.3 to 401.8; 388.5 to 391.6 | 0.02 nm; 2.21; 2.64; 3.51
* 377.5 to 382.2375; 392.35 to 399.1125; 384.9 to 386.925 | -0.07 nm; 2.63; 2.54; 2.18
